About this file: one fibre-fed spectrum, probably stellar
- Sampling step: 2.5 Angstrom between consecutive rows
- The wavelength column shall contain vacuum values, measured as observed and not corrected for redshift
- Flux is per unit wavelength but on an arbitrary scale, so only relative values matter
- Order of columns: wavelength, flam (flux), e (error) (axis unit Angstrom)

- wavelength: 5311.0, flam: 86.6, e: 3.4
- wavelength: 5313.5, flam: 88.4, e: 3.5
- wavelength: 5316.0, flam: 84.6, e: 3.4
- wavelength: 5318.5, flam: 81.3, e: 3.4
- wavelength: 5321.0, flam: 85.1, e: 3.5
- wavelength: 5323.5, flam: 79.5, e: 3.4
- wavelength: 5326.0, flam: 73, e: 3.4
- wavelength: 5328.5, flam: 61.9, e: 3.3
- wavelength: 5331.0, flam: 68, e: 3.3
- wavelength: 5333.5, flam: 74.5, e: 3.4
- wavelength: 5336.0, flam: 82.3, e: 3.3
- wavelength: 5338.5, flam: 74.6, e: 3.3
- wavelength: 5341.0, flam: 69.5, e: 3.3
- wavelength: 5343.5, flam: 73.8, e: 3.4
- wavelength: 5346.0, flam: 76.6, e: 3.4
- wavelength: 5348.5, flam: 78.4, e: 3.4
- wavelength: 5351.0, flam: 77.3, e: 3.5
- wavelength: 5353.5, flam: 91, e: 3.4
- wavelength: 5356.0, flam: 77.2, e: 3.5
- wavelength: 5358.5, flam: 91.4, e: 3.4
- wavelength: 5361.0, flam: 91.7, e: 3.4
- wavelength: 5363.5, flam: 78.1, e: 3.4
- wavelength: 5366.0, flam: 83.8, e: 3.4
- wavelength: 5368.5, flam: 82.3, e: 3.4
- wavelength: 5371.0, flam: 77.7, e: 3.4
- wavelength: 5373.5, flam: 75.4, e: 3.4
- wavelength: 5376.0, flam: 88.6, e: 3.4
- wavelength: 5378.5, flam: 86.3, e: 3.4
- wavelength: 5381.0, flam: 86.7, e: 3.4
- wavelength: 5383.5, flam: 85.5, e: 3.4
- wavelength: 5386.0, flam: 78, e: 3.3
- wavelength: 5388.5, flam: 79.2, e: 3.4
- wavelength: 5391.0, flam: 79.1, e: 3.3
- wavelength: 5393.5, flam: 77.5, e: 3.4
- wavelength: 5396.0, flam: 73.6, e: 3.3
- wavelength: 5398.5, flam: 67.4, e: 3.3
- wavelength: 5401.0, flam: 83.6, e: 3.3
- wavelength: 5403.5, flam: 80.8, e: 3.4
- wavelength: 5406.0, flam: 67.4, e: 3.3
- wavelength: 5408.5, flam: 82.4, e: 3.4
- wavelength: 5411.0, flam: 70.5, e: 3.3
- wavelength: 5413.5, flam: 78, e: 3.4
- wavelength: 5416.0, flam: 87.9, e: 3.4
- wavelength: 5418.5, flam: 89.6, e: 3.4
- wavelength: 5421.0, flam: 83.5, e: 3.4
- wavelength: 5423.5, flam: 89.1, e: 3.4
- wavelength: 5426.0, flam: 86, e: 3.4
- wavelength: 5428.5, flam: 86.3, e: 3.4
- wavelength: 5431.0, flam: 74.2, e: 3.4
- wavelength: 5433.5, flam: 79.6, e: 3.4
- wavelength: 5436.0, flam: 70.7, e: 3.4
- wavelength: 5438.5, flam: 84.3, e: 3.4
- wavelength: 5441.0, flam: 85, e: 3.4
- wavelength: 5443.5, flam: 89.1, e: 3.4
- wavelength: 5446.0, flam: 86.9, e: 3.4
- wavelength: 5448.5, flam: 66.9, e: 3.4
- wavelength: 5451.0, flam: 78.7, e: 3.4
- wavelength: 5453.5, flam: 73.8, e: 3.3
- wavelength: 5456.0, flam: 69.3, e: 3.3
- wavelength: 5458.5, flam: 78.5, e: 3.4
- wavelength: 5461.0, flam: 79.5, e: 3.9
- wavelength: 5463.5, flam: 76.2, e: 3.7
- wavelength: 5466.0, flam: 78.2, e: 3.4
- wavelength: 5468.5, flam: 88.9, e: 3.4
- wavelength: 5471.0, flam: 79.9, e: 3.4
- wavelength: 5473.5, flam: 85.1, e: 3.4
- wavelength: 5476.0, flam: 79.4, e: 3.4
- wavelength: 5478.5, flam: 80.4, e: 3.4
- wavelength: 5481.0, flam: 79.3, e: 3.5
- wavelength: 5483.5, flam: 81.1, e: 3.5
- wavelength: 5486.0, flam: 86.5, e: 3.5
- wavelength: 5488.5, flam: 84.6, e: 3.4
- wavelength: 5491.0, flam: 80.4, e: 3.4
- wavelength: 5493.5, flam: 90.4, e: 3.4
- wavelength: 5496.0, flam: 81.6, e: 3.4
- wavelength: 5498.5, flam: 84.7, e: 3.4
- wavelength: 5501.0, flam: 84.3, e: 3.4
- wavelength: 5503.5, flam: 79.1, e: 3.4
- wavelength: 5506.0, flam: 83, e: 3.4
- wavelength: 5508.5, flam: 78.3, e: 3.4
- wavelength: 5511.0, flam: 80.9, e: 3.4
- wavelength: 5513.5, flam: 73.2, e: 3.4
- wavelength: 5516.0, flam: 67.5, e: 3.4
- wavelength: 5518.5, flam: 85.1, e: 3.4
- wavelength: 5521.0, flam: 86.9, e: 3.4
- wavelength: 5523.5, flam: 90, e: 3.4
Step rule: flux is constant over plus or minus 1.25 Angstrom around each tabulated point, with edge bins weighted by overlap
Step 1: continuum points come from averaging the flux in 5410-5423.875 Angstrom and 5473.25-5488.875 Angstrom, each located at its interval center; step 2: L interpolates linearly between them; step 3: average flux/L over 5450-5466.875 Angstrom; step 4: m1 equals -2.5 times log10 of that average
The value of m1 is 0.084 mag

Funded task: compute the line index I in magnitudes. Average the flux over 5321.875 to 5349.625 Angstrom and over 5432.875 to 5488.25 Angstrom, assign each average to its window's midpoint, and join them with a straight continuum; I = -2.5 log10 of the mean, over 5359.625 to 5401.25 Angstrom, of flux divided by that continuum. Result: -0.07 mag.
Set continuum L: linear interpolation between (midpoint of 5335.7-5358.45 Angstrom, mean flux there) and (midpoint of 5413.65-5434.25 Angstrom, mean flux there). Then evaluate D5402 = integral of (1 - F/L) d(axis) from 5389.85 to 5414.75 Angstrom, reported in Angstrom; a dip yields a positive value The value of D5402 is 2.0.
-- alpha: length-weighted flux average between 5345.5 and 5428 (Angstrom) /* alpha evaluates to 81.3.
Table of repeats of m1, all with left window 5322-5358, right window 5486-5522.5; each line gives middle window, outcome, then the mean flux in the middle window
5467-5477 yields -0.04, 83.3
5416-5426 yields -0.11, 87.3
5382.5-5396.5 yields -0.02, 79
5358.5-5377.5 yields -0.08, 83.1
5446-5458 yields 0.08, 74.1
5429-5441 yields 0.01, 78.6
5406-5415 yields 0.03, 75.9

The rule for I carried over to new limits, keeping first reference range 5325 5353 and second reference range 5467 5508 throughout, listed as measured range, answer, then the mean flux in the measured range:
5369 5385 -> -0.094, 83.2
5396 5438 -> -0.013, 79.7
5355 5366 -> -0.126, 84.7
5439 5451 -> -0.019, 81.8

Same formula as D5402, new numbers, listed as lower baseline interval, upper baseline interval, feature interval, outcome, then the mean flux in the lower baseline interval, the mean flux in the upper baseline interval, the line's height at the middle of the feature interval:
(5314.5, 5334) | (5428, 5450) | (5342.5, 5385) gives -2.7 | 76.2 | 80.1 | 77.5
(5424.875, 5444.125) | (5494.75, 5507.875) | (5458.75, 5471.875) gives 0.2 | 81.6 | 82.3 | 82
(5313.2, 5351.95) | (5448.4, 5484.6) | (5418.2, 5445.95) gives -1.8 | 76.5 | 78.7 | 78.1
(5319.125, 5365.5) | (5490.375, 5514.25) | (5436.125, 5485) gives 0.6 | 78.1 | 81.8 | 80.8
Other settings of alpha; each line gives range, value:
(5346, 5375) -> 82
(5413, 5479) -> 81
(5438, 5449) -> 83.4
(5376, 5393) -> 82.7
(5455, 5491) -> 80.6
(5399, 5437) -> 80.4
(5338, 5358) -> 77.9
